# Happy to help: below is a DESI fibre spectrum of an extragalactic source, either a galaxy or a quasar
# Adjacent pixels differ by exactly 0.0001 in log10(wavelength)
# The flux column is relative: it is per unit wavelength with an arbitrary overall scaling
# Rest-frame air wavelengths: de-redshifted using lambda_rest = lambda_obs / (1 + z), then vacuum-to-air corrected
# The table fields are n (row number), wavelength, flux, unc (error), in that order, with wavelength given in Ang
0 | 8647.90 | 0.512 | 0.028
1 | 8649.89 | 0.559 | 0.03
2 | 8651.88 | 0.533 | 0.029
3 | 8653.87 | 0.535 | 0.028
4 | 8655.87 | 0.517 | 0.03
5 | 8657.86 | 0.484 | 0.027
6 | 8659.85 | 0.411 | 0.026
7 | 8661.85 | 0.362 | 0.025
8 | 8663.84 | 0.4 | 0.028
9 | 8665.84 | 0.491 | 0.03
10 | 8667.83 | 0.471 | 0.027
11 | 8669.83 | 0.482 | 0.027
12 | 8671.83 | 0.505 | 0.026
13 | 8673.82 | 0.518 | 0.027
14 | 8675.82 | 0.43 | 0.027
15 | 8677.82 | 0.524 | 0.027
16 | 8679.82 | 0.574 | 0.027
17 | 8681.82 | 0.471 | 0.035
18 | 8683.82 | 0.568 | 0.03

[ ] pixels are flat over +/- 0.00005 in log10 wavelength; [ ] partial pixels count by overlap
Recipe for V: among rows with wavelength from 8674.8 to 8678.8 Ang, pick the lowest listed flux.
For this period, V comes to 0.43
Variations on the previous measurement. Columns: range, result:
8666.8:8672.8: 0.471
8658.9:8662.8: 0.362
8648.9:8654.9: 0.533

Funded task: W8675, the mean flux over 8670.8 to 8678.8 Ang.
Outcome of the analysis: 0.494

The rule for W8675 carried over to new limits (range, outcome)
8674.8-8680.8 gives 0.509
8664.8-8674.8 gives 0.493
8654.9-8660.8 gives 0.471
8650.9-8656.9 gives 0.528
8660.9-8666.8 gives 0.418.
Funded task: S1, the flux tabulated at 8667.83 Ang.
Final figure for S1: 0.471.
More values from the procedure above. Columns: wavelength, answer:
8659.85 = 0.411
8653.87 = 0.535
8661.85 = 0.362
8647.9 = 0.512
